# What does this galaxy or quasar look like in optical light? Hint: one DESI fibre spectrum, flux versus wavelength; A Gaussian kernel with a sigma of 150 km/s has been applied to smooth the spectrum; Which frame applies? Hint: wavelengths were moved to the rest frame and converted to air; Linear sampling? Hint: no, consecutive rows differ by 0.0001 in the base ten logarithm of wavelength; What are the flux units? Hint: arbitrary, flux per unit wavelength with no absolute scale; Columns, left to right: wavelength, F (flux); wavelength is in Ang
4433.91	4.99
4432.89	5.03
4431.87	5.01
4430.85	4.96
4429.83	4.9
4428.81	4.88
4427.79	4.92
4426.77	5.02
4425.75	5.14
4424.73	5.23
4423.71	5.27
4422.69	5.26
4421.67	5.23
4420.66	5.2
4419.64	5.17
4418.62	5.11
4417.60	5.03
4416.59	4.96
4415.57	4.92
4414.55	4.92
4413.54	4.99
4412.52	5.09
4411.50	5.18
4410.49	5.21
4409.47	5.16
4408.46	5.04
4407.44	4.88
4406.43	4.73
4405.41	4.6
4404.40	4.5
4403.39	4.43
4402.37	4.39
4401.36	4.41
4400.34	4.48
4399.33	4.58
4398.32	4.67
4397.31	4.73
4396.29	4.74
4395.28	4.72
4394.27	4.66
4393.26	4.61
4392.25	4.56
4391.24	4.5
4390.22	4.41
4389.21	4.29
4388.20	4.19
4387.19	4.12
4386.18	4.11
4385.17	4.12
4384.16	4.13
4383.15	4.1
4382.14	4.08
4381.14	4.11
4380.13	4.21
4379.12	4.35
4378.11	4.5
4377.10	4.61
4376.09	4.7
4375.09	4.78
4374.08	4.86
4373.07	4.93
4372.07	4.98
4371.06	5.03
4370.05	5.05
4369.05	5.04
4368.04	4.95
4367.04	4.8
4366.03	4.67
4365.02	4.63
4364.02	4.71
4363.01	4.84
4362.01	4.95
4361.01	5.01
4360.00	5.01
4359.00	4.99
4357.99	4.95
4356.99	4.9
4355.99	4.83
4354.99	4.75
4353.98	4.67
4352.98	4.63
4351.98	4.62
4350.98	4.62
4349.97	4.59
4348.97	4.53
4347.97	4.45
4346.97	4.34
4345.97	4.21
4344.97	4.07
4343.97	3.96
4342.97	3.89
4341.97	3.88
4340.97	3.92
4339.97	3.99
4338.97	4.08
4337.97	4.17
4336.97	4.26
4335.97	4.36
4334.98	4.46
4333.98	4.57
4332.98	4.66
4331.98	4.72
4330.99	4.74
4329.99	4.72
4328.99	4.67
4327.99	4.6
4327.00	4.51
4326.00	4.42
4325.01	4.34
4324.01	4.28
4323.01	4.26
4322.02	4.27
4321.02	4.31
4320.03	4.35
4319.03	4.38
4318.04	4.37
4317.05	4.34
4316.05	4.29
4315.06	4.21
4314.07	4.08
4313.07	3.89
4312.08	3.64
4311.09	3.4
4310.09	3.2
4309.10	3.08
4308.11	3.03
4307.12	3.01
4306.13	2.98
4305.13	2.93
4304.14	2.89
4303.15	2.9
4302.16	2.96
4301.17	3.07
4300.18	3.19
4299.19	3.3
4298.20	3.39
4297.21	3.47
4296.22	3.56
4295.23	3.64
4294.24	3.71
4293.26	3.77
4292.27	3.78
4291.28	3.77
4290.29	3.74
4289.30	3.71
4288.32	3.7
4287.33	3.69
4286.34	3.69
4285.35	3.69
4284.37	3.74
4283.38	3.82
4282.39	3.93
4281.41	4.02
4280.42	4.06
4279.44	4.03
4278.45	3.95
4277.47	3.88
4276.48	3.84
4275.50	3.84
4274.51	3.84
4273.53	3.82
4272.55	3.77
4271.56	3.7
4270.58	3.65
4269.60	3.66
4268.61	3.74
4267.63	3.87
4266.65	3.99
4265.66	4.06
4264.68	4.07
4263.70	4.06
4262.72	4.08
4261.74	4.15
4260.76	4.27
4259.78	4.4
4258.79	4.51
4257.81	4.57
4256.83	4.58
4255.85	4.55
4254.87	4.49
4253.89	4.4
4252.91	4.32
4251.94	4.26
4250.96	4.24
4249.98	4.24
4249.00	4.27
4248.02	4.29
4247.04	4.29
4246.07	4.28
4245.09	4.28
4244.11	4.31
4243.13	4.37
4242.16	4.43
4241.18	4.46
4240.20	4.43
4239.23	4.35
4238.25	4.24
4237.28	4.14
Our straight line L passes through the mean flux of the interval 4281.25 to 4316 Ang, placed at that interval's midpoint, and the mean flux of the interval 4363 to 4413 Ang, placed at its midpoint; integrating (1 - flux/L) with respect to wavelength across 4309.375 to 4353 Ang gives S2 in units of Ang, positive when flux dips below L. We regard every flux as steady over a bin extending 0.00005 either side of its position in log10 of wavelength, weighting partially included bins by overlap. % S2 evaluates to -4.0 Ang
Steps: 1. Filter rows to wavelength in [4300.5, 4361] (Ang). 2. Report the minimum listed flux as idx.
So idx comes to 2.89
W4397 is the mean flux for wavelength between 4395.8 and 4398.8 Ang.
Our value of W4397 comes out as 4.71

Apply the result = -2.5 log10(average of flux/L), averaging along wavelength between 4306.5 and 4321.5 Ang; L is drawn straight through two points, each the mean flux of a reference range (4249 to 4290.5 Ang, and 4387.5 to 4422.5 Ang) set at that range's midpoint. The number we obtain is 0.12 mag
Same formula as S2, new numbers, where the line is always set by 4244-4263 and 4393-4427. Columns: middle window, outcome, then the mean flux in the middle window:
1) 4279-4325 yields 8.4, 3.69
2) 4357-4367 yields -0.3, 4.86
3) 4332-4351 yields 1.6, 4.26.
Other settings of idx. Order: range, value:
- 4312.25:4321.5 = 3.89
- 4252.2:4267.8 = 3.87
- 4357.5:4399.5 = 4.08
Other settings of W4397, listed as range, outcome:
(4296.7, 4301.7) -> 3.28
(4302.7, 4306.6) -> 2.92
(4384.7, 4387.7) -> 4.12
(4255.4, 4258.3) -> 4.57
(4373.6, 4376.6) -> 4.78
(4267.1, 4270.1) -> 3.76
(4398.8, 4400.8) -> 4.55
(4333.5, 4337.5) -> 4.41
